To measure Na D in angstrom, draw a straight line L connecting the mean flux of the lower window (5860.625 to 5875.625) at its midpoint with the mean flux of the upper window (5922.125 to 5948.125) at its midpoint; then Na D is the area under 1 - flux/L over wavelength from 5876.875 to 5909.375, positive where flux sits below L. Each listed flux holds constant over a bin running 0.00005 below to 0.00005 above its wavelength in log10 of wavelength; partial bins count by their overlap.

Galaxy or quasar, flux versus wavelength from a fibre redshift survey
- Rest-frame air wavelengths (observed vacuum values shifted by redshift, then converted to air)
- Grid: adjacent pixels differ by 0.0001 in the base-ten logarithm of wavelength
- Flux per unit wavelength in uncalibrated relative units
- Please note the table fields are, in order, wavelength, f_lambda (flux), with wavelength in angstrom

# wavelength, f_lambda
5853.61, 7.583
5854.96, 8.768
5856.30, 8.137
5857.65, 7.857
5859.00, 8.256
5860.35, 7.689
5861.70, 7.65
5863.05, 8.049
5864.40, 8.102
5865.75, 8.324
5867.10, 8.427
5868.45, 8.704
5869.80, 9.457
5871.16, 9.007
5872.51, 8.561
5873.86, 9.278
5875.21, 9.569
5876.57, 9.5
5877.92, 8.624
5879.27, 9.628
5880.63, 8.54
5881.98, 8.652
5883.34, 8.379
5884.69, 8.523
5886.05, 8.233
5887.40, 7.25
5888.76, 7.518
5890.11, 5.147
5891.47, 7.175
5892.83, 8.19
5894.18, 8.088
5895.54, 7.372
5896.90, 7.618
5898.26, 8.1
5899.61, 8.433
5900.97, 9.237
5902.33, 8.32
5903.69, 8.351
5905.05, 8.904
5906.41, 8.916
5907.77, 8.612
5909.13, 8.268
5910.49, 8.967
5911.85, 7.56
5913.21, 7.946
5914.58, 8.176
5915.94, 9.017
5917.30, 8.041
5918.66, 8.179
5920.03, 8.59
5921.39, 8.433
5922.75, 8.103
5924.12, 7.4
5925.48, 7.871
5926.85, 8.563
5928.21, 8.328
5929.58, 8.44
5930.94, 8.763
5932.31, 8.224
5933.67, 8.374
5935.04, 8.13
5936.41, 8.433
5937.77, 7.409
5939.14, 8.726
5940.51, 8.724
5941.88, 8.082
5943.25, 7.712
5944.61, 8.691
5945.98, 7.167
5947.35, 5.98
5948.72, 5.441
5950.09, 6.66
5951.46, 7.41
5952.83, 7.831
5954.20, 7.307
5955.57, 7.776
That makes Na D 0.8 angstrom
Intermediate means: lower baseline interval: 8.61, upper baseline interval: 8.05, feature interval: 8.19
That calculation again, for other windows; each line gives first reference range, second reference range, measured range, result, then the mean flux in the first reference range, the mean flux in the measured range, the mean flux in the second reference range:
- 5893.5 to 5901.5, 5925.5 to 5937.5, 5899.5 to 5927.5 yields -0.5 angstrom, 8.13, 8.37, 8.34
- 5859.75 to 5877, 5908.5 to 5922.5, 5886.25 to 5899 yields 1.6 angstrom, 8.63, 7.43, 8.31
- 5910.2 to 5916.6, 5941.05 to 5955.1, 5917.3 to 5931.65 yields -0.5 angstrom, 8.29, 8.25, 7.25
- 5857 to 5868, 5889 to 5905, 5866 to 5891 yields -1.6 angstrom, 8.06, 8.48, 7.86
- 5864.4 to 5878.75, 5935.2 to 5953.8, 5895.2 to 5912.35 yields -0.1 angstrom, 8.91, 8.39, 7.57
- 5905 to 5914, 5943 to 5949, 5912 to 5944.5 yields -2.3 angstrom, 8.41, 8.24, 7.06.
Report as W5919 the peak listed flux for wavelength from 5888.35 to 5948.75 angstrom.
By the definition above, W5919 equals 9.237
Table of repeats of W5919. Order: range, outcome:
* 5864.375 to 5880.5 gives 9.628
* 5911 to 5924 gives 9.017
